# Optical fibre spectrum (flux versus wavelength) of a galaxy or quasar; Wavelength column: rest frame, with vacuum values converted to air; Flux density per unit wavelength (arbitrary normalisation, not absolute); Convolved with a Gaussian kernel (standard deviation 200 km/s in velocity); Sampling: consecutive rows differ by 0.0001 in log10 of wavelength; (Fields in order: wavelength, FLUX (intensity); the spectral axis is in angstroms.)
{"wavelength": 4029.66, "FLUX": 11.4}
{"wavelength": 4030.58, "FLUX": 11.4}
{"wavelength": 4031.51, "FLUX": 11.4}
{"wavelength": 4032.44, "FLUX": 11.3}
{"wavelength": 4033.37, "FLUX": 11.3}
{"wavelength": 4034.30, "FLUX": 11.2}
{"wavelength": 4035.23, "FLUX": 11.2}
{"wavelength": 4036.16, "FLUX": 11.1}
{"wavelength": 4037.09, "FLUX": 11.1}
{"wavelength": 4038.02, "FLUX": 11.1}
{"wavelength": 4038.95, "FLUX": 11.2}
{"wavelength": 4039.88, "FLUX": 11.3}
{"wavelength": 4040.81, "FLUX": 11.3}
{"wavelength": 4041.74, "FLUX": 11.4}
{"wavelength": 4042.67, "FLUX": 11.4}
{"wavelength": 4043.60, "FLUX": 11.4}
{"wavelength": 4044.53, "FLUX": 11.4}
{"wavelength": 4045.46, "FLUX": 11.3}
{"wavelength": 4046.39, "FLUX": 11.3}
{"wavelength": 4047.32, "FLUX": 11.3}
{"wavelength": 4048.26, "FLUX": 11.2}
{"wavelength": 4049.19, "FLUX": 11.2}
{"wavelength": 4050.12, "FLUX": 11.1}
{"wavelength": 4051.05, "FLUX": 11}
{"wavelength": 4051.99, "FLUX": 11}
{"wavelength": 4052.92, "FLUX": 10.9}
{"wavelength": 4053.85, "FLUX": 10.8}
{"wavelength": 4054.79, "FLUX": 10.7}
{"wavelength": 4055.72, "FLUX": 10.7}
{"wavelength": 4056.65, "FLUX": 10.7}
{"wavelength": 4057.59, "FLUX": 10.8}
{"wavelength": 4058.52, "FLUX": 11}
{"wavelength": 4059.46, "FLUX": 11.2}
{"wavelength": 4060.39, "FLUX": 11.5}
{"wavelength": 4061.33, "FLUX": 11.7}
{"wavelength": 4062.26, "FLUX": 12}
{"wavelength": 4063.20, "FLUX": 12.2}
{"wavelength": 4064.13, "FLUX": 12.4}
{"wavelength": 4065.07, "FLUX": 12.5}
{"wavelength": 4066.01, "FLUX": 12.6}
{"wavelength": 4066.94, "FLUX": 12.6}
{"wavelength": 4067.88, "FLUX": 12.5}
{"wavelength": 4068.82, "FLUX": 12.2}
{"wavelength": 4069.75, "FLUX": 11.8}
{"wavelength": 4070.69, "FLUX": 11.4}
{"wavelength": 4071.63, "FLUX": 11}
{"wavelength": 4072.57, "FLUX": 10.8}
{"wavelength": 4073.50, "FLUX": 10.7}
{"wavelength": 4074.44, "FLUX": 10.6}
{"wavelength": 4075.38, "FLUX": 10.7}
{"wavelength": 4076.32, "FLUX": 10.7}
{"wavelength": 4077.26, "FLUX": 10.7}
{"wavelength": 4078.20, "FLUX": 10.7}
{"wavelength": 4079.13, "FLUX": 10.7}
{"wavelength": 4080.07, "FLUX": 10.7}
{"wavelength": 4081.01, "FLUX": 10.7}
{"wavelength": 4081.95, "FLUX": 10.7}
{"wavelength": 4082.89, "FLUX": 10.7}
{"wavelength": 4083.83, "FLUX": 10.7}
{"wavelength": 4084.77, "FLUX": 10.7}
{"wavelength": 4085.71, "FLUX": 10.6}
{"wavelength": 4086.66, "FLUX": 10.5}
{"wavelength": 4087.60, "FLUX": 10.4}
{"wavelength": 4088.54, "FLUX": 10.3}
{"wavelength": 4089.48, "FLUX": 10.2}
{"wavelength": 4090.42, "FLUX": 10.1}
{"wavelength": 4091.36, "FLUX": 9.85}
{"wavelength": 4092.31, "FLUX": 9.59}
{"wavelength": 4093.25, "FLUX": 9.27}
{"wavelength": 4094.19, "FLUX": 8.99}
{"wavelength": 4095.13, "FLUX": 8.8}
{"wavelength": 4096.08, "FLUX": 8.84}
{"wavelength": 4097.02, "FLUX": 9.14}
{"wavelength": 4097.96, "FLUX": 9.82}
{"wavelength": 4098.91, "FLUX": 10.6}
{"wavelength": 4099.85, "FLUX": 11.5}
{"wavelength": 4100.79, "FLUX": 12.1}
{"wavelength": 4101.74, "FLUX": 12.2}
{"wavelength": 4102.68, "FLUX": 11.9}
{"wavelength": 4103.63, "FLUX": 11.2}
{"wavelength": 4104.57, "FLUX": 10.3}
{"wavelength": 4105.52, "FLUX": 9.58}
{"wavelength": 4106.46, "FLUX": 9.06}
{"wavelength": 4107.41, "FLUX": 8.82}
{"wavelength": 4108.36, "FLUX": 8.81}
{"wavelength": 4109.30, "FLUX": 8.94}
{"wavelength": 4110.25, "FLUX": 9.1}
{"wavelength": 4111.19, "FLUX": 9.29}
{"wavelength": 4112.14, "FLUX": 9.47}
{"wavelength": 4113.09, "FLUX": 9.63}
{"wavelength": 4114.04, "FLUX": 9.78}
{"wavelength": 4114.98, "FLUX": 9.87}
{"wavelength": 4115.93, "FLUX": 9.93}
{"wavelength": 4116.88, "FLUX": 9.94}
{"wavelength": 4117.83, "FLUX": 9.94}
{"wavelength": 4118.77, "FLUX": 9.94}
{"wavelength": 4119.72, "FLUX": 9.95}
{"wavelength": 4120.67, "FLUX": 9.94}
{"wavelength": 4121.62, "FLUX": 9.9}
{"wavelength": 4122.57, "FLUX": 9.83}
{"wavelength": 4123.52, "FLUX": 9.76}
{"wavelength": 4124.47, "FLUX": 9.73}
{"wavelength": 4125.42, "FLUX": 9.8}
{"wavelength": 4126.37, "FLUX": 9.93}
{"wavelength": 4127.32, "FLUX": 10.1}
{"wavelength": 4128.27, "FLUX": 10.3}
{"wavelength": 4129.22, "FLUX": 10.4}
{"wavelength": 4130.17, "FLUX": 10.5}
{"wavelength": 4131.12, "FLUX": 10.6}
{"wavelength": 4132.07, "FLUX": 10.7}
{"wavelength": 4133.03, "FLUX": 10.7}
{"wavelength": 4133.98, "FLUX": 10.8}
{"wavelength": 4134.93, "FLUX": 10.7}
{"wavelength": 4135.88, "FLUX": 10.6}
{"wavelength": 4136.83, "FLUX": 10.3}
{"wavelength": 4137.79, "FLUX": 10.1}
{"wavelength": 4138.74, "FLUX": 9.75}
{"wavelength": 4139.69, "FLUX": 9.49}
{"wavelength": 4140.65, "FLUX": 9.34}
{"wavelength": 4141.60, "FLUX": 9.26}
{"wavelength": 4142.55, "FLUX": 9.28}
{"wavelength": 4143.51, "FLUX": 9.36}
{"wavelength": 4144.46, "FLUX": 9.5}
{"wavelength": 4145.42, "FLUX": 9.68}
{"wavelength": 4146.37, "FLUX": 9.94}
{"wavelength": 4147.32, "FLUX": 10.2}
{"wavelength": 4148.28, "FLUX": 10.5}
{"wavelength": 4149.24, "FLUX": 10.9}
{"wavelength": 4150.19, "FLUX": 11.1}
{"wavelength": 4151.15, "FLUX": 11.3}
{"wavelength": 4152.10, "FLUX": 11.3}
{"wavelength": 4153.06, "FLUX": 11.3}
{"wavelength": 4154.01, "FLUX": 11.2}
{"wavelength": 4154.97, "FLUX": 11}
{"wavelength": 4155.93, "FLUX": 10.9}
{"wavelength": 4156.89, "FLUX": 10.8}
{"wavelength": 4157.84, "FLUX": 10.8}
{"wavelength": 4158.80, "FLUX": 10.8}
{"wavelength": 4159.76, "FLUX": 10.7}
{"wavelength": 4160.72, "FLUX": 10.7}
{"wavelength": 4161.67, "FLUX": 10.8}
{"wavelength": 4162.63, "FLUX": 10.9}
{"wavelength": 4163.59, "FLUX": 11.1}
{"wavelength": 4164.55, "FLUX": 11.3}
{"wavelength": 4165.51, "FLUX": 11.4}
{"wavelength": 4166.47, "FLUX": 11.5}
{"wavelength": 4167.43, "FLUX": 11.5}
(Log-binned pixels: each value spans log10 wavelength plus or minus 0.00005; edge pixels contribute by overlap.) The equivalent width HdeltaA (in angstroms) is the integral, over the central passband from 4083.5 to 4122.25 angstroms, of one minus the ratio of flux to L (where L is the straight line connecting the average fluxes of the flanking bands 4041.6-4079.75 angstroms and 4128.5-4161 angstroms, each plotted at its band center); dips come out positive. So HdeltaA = 3.1 angstroms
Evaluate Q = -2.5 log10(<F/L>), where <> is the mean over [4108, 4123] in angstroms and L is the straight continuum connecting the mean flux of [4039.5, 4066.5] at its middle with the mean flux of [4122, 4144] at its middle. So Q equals 0.07 mag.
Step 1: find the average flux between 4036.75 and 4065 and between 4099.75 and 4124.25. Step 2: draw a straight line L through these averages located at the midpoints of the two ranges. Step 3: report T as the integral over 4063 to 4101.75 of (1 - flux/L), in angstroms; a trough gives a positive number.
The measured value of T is -0.5 angstroms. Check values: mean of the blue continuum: 11.3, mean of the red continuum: 10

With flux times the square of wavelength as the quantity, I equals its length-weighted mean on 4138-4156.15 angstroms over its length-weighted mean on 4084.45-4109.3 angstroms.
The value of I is 1.0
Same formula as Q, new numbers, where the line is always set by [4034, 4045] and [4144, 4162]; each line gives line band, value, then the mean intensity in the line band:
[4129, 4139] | 0.032 mag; 10.5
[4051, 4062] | 0.016 mag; 11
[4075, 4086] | 0.036 mag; 10.7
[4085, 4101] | 0.102 mag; 10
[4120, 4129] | 0.096 mag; 9.93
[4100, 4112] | 0.084 mag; 10.1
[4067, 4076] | -0.023 mag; 11.3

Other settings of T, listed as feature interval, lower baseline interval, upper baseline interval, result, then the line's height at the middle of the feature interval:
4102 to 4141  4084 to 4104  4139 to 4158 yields 1.3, 10.3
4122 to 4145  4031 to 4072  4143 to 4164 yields 1.7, 10.8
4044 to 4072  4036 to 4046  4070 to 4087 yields -1.1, 11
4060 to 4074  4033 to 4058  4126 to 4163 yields -1.1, 11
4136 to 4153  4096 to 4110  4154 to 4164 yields 0.9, 10.7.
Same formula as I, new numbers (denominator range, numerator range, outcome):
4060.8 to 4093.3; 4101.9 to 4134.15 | 0.92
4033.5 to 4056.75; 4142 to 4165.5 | 1.01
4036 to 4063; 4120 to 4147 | 0.93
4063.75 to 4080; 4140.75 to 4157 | 0.95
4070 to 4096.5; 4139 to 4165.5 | 1.05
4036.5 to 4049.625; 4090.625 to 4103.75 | 0.93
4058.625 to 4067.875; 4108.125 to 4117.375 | 0.81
